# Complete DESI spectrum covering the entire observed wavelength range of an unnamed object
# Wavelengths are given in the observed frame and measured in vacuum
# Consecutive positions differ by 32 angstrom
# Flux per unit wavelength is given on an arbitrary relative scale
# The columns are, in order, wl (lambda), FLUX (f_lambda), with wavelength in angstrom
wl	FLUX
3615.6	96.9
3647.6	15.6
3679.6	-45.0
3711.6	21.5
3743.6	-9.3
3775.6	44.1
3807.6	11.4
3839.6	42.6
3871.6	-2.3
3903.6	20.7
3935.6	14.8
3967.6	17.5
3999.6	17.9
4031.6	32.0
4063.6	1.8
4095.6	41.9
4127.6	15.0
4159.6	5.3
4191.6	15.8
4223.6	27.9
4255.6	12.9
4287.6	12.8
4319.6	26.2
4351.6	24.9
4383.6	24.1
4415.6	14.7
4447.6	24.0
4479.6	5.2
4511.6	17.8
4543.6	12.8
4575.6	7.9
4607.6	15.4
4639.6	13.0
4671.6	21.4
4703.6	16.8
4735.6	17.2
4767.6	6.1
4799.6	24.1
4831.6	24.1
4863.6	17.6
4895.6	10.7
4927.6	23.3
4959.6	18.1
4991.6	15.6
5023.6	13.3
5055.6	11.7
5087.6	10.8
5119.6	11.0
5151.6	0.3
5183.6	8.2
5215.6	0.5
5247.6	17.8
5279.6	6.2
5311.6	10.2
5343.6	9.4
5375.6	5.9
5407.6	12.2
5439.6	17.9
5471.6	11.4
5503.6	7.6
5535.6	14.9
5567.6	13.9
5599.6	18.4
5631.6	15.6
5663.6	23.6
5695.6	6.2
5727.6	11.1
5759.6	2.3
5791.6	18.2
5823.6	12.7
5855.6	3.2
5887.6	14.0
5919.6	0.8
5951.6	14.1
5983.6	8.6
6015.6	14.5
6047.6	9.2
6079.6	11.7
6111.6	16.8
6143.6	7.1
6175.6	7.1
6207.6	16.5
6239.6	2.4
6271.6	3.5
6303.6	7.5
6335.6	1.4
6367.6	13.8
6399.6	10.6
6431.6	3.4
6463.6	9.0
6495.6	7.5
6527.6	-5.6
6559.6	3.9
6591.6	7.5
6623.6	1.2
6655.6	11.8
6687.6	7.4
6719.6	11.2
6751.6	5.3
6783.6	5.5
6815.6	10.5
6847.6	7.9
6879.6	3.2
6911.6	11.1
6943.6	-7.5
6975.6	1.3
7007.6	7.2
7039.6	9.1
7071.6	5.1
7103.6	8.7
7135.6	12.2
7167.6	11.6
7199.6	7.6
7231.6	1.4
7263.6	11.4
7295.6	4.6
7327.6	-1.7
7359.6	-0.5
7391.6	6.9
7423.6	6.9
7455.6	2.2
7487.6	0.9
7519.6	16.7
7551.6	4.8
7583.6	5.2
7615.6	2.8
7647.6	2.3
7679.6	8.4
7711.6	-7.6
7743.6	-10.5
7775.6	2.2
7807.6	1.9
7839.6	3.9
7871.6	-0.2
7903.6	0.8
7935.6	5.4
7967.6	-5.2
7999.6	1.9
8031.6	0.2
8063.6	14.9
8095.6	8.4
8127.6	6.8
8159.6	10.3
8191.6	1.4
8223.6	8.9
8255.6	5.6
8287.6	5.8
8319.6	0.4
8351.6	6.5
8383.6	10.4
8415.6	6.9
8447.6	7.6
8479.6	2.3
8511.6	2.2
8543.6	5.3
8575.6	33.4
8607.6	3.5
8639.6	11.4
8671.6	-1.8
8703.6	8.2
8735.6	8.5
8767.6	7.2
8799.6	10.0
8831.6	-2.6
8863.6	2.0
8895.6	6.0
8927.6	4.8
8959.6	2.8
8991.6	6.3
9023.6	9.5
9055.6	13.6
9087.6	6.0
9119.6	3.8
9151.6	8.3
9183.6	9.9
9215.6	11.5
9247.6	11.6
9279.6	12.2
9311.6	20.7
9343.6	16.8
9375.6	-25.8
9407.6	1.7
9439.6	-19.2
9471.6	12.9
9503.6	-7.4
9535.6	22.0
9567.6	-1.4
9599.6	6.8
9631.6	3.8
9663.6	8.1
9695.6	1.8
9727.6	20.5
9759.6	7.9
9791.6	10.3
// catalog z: 1.302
